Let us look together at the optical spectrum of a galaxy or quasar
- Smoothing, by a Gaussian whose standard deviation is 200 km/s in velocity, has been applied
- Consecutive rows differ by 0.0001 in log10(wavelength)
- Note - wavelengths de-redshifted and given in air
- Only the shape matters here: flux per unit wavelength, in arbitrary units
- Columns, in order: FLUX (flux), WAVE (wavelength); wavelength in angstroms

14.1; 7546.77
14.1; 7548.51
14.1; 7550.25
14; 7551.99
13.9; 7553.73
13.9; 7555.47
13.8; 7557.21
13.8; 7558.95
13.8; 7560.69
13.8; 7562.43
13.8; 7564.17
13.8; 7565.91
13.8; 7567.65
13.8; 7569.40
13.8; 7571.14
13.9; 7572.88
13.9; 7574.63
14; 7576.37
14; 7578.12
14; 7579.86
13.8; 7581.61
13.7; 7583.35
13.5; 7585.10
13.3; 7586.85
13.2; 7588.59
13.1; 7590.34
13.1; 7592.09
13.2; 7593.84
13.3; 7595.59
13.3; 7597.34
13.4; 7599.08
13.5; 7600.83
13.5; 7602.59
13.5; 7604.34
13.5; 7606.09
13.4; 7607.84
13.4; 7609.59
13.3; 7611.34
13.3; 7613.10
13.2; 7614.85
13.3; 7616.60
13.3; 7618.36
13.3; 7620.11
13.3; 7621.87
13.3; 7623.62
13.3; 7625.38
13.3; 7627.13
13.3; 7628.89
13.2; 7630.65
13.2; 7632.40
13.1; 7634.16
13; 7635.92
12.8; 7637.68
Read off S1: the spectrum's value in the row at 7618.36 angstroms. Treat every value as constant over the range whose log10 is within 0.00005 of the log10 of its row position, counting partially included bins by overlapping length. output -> 13.3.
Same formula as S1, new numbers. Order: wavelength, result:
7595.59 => 13.3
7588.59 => 13.2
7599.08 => 13.4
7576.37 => 14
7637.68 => 12.8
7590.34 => 13.1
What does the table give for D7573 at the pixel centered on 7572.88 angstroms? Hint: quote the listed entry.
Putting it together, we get 13.9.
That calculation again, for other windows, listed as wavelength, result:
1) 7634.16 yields 13.1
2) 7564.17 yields 13.8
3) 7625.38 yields 13.3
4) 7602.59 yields 13.5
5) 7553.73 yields 13.9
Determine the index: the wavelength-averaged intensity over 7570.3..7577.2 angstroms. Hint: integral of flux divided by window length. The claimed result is 13.9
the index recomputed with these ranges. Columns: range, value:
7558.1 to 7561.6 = 13.8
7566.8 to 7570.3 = 13.8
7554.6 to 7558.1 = 13.8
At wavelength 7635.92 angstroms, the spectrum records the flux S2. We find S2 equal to 13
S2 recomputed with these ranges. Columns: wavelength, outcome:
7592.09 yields 13.1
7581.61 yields 13.8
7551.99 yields 14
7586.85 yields 13.3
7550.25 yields 14.1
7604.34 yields 13.5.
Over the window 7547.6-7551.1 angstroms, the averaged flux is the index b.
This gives 14.1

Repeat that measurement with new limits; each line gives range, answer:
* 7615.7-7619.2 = 13.3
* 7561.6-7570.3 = 13.8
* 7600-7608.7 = 13.5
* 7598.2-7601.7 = 13.5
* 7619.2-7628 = 13.3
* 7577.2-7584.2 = 13.9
